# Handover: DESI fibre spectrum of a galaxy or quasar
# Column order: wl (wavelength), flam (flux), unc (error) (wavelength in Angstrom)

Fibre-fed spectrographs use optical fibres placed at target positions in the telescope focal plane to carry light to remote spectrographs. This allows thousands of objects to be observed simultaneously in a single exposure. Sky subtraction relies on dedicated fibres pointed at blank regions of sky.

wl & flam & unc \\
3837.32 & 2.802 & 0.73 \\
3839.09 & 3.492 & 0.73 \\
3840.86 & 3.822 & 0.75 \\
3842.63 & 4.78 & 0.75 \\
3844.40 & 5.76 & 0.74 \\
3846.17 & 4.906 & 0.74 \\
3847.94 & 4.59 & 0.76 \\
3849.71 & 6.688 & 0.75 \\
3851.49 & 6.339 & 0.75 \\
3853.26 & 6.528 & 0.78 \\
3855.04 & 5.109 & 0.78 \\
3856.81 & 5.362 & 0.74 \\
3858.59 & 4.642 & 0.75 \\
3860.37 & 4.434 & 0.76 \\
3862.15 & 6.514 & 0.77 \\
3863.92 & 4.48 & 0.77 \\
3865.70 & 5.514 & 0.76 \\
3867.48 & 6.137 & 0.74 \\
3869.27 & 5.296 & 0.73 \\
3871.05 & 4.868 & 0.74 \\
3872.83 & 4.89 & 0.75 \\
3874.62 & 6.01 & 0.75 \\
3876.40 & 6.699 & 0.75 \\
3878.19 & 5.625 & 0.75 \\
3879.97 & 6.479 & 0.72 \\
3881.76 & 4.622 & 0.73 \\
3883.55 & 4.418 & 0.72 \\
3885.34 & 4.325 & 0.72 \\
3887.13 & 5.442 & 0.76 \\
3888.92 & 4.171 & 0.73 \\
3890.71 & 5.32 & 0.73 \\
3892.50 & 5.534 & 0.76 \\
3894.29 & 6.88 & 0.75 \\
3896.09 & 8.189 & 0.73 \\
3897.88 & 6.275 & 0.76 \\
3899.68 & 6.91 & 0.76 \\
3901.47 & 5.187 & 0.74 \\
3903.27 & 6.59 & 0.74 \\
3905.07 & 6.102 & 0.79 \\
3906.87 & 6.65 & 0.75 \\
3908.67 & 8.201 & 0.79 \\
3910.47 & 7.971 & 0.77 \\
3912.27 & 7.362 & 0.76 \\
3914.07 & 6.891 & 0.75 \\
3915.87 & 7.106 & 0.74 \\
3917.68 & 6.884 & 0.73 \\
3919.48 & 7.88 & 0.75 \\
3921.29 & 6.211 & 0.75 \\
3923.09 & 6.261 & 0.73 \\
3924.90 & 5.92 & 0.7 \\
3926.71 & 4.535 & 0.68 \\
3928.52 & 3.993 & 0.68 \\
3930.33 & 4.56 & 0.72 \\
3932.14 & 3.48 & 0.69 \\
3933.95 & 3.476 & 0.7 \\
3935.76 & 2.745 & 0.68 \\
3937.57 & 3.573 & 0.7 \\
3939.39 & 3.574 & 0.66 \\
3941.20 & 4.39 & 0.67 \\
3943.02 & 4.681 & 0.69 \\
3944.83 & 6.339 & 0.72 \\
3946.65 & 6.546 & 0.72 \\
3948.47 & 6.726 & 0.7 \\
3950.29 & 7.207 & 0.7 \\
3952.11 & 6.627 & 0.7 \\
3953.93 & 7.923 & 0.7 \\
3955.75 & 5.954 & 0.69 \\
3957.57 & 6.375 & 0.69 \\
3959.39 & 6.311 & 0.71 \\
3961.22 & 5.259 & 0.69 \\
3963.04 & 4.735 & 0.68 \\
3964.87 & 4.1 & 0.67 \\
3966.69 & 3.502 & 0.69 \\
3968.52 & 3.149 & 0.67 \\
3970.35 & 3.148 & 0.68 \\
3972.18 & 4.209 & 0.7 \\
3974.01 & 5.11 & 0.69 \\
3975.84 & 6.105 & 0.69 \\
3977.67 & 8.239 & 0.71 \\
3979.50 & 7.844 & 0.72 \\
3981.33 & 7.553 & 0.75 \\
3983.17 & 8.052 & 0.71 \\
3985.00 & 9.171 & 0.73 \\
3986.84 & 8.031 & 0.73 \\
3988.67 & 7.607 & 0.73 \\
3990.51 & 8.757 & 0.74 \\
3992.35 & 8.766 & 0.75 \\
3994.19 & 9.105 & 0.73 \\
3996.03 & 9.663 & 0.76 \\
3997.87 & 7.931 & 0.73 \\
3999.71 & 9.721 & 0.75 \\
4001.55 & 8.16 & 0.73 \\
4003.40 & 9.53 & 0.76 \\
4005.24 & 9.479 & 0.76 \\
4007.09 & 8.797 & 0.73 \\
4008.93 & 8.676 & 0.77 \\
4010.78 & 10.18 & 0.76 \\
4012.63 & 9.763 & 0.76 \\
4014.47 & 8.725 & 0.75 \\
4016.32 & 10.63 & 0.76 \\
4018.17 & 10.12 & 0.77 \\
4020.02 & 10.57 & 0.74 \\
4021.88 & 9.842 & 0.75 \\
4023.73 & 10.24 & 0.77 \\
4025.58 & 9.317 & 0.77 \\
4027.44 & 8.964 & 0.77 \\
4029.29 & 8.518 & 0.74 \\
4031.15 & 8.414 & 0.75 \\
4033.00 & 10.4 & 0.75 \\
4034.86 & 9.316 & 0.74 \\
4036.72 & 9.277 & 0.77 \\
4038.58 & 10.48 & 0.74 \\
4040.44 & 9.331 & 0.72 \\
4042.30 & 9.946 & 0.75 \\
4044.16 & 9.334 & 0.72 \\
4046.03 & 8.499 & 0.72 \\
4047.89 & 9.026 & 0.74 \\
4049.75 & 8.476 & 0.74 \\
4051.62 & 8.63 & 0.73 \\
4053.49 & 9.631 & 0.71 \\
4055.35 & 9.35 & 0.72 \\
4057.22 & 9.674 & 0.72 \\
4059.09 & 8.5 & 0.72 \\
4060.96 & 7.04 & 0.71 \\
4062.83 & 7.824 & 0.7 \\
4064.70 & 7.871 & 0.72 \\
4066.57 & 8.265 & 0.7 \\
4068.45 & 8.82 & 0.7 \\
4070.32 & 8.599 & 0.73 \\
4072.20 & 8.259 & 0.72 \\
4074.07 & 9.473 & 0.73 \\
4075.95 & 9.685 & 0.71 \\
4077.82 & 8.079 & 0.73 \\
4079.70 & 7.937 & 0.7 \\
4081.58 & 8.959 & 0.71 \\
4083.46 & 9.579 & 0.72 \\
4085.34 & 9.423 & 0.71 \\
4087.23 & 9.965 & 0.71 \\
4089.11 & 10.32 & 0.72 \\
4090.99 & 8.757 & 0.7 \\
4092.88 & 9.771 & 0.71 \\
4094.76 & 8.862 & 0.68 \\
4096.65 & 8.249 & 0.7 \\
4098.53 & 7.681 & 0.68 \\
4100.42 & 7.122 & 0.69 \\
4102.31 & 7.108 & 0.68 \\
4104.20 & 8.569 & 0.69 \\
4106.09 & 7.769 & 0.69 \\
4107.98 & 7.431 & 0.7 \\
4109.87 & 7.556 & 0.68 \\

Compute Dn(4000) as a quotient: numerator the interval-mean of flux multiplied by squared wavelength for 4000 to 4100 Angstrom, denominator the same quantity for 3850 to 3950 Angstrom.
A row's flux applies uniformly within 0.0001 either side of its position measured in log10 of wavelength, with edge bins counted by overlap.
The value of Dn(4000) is 1.7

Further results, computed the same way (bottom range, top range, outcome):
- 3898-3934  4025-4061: 1.58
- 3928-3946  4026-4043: 2.39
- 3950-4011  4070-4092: 1.33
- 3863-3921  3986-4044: 1.62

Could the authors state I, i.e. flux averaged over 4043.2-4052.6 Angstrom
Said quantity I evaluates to 8.8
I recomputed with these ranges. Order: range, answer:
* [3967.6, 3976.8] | 4.36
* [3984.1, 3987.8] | 8.59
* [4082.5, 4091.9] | 9.61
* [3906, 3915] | 7.42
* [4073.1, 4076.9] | 9.58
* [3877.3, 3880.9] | 6.05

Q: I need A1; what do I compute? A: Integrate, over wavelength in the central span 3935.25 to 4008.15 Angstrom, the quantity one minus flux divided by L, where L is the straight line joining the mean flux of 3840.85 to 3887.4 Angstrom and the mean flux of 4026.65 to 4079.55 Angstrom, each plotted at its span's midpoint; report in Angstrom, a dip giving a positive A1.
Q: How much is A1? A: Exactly 7.8 Angstrom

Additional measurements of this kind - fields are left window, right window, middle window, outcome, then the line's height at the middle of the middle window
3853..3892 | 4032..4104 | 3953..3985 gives 5.6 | 7.06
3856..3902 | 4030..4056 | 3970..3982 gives 2.5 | 7.76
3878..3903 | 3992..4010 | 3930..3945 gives 6.6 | 7.1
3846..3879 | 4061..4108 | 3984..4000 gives -3.1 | 7.3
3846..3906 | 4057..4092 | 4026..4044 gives -2.8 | 8.15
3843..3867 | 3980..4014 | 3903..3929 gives 1.0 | 6.9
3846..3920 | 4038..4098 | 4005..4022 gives -3.4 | 8.06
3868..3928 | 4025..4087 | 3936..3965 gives 5.9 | 7.05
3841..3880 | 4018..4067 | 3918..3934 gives 3.5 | 6.79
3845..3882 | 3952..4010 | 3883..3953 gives 5.3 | 6.27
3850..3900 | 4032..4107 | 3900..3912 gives -1.4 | 6.12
